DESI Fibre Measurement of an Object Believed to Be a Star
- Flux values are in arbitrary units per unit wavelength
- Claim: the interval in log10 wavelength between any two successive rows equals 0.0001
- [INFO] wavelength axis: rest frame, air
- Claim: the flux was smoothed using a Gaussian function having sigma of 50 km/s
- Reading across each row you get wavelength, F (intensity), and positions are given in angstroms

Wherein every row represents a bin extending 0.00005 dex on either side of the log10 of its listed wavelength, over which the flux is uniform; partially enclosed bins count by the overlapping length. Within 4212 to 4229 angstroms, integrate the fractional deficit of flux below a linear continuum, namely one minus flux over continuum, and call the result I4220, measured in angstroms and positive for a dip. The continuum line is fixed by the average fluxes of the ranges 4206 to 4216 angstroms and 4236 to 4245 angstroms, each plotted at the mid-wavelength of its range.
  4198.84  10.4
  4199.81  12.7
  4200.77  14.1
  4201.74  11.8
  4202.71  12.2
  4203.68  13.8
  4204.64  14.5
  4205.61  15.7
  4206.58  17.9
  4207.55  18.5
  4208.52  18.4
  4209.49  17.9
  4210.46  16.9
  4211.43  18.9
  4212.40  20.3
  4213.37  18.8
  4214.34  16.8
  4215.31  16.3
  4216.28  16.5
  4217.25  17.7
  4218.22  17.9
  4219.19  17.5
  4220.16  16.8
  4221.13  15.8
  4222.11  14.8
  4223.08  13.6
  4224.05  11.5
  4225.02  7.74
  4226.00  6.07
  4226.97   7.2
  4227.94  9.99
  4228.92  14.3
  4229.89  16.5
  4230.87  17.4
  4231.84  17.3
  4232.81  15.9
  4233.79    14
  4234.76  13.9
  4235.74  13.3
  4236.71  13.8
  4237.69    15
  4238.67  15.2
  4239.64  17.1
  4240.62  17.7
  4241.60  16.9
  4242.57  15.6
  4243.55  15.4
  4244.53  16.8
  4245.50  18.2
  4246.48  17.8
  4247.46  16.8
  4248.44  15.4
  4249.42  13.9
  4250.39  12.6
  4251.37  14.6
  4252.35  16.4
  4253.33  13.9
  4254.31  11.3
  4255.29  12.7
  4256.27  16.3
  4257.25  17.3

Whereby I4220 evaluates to 2.9 angstroms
